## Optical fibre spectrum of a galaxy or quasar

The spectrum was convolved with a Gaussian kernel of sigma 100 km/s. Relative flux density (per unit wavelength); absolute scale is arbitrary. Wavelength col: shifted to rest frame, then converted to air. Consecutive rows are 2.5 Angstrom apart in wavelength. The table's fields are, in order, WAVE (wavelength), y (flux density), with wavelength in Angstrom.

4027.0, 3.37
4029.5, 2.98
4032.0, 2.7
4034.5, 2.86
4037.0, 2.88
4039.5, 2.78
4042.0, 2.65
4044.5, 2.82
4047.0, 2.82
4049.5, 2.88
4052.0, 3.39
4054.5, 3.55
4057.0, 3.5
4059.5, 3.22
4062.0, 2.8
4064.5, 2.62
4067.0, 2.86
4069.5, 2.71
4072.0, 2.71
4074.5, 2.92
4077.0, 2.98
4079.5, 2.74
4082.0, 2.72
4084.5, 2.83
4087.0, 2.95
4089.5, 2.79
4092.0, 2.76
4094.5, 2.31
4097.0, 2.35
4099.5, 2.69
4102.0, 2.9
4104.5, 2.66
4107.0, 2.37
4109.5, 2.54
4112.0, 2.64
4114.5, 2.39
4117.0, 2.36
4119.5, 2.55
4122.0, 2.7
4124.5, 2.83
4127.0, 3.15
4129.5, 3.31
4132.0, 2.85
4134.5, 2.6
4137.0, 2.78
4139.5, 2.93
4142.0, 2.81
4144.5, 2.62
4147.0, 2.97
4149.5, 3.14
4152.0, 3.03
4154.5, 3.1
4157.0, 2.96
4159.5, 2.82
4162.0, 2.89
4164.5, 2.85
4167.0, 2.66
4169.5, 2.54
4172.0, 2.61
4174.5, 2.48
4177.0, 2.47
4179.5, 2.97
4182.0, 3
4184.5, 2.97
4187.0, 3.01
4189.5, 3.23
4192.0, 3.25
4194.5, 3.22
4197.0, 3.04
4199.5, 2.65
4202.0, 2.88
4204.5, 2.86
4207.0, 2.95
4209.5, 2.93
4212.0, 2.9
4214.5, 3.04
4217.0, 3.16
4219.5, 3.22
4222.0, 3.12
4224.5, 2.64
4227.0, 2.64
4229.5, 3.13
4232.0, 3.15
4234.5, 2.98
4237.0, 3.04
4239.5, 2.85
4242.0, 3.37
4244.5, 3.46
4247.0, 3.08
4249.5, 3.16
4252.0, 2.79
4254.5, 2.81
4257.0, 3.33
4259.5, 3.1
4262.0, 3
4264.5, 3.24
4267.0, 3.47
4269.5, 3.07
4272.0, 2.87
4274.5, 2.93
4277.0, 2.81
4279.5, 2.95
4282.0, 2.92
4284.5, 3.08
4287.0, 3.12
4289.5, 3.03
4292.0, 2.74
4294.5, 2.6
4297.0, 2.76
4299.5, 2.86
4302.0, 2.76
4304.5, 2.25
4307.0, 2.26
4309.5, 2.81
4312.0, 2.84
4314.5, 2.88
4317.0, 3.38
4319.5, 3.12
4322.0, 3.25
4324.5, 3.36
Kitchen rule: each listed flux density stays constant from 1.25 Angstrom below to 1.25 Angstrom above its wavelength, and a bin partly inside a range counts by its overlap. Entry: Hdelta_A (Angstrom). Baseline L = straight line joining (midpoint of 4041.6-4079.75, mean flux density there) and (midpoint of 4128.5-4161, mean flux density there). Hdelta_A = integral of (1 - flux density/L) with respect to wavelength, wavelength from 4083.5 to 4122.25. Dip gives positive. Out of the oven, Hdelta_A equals 4.34 Angstrom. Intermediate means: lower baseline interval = 2.96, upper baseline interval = 2.91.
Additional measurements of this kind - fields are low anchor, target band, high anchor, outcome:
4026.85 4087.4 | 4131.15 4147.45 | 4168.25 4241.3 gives 0.8 Angstrom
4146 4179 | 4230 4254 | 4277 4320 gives -2.2 Angstrom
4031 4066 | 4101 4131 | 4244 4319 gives 2.6 Angstrom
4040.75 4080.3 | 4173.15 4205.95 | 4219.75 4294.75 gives 0.8 Angstrom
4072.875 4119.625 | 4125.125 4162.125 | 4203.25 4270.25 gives -1.8 Angstrom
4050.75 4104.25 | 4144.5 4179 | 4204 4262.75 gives 1.7 Angstrom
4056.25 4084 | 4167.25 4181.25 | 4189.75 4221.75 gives 1.7 Angstrom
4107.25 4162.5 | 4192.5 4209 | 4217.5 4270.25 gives 0.1 Angstrom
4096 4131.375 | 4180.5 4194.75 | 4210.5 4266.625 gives -1.0 Angstrom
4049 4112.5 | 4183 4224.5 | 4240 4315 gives -1.7 Angstrom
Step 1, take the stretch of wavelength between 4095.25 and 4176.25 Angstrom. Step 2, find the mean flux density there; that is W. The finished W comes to 2.75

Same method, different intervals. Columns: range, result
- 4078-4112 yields 2.66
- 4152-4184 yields 2.79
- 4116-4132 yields 2.83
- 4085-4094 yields 2.79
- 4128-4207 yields 2.89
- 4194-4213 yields 2.92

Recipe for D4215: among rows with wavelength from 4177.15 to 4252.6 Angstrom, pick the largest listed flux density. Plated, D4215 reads 3.46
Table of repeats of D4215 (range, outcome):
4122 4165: 3.31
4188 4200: 3.25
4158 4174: 2.89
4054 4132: 3.55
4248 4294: 3.47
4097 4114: 2.9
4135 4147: 2.97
